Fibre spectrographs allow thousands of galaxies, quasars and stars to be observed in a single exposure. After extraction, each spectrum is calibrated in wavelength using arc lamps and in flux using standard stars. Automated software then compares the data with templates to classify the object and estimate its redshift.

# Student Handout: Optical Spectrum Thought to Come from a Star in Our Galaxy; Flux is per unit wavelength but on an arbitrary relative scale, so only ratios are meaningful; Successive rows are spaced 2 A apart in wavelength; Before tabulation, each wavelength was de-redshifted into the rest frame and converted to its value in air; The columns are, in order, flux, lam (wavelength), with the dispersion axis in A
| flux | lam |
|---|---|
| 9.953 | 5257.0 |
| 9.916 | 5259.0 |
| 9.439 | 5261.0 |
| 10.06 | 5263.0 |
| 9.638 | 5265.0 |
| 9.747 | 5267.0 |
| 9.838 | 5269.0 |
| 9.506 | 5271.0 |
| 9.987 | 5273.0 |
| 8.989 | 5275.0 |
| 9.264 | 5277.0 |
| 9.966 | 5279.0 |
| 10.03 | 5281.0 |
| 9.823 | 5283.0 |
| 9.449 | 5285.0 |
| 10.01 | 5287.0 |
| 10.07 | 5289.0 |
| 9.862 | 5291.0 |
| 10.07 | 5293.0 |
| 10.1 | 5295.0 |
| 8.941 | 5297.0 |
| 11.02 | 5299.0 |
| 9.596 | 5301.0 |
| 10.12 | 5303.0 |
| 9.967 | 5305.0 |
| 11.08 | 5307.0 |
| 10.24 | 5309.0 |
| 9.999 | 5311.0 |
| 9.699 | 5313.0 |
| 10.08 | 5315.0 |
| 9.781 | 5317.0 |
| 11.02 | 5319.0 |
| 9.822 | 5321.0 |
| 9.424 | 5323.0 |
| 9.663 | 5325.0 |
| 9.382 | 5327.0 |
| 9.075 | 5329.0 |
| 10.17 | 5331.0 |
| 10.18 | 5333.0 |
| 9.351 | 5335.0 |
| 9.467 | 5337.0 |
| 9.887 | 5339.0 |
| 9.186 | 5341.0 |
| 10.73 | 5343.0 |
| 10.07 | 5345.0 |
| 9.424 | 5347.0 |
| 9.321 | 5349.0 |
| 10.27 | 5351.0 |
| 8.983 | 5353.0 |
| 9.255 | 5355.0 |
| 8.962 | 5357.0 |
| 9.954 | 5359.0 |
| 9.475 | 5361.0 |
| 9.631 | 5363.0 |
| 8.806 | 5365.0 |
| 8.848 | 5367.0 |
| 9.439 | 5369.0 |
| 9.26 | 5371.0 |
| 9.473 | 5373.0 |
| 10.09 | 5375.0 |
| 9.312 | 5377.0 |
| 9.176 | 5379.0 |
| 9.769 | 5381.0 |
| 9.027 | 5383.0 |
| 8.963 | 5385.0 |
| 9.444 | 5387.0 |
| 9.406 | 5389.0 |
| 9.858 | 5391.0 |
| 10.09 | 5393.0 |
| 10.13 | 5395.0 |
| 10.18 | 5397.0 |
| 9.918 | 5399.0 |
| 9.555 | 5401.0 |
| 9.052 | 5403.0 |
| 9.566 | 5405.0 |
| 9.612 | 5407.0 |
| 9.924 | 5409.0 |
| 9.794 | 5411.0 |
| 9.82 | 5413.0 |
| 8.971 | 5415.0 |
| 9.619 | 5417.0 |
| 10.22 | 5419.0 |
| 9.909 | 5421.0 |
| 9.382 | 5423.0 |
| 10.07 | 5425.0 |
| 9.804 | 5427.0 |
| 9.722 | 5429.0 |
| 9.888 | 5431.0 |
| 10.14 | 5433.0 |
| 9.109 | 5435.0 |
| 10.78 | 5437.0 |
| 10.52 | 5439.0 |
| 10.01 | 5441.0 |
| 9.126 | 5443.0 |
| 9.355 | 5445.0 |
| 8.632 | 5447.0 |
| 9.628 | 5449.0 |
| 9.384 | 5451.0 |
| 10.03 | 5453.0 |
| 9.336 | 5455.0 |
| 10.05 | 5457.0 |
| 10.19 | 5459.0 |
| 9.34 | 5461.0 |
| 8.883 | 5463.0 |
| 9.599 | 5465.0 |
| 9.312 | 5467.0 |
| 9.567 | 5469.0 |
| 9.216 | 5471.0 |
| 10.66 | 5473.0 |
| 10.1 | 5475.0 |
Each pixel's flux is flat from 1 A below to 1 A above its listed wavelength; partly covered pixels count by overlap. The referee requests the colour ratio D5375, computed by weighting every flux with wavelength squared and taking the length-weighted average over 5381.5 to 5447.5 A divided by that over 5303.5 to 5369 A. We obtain 1.03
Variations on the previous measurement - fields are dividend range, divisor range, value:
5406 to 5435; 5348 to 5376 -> 1.06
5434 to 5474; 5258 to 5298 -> 1.06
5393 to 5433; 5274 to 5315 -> 1.03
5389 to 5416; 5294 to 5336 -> 1.01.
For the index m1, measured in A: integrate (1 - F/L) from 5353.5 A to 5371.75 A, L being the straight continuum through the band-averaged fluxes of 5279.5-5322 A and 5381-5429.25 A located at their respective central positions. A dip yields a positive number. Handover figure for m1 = 1.0 A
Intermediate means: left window 10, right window 9.67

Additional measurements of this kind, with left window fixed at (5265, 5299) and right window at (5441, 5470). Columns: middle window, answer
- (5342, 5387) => 0.8 A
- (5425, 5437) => -0.4 A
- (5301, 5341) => -0.8 A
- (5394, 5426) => -0.6 A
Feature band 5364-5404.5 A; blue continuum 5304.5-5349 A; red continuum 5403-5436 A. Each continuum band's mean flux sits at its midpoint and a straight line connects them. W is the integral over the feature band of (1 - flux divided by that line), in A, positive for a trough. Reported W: 1.2 A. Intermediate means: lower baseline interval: 9.88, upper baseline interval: 9.7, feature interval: 9.49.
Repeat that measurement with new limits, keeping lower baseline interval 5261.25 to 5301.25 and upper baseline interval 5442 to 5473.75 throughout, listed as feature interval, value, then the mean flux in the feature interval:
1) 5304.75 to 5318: -0.5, 10.1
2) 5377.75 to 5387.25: 0.4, 9.26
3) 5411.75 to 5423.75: -0.1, 9.66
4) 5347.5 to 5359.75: 0.3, 9.45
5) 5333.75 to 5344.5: -0.1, 9.75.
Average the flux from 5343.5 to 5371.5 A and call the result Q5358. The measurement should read 9.43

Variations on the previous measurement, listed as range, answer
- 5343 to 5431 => 9.59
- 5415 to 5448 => 9.74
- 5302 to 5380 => 9.69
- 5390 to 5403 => 9.89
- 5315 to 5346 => 9.82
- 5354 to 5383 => 9.38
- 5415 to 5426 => 9.76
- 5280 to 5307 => 9.97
